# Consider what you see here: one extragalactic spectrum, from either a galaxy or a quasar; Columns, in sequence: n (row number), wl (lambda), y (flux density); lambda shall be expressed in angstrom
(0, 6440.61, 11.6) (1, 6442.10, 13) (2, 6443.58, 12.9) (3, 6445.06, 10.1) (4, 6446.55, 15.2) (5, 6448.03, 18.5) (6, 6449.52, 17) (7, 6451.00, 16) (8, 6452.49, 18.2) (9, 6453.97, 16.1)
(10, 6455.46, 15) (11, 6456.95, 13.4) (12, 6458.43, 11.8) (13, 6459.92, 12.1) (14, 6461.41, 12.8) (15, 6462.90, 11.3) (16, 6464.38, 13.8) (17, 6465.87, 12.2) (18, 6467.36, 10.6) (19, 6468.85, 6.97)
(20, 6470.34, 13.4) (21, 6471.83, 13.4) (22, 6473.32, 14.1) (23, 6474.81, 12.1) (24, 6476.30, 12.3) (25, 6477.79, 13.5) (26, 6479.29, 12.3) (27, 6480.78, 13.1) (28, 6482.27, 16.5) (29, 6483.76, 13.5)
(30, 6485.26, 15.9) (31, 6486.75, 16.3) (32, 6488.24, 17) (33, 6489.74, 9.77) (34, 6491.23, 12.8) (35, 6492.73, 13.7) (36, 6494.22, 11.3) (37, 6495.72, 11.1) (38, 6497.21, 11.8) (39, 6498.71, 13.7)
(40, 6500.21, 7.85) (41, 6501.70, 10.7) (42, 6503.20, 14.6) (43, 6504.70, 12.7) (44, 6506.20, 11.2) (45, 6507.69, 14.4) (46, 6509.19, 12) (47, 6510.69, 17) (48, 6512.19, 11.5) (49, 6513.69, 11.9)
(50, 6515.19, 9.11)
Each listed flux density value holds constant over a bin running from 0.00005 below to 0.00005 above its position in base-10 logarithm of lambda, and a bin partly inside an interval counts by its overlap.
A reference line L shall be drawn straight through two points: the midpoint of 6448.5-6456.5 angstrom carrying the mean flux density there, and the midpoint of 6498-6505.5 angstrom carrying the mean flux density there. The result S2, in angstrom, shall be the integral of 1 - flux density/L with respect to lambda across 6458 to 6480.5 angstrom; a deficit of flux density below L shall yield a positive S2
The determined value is 4.0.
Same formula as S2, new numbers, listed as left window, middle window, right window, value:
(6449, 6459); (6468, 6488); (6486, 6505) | 0.40 angstrom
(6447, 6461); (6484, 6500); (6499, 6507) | -0.93 angstrom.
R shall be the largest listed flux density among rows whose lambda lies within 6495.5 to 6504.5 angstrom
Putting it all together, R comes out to 14.6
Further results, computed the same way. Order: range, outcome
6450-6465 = 18.2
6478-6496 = 17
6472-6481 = 14.1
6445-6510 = 18.5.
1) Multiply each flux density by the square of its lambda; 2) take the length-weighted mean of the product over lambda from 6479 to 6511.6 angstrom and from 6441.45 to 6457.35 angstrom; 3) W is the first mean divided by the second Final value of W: 0.88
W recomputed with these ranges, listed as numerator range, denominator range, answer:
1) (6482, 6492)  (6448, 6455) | 0.86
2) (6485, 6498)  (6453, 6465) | 1.00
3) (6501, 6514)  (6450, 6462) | 0.91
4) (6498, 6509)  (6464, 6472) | 1.07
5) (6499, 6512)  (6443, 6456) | 0.82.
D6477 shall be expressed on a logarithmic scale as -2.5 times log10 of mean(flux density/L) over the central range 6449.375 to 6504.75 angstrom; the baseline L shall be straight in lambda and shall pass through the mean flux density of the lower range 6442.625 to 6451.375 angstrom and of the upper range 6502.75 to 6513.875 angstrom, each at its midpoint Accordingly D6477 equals 0.07 mag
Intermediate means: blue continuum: 14.9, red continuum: 13.2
